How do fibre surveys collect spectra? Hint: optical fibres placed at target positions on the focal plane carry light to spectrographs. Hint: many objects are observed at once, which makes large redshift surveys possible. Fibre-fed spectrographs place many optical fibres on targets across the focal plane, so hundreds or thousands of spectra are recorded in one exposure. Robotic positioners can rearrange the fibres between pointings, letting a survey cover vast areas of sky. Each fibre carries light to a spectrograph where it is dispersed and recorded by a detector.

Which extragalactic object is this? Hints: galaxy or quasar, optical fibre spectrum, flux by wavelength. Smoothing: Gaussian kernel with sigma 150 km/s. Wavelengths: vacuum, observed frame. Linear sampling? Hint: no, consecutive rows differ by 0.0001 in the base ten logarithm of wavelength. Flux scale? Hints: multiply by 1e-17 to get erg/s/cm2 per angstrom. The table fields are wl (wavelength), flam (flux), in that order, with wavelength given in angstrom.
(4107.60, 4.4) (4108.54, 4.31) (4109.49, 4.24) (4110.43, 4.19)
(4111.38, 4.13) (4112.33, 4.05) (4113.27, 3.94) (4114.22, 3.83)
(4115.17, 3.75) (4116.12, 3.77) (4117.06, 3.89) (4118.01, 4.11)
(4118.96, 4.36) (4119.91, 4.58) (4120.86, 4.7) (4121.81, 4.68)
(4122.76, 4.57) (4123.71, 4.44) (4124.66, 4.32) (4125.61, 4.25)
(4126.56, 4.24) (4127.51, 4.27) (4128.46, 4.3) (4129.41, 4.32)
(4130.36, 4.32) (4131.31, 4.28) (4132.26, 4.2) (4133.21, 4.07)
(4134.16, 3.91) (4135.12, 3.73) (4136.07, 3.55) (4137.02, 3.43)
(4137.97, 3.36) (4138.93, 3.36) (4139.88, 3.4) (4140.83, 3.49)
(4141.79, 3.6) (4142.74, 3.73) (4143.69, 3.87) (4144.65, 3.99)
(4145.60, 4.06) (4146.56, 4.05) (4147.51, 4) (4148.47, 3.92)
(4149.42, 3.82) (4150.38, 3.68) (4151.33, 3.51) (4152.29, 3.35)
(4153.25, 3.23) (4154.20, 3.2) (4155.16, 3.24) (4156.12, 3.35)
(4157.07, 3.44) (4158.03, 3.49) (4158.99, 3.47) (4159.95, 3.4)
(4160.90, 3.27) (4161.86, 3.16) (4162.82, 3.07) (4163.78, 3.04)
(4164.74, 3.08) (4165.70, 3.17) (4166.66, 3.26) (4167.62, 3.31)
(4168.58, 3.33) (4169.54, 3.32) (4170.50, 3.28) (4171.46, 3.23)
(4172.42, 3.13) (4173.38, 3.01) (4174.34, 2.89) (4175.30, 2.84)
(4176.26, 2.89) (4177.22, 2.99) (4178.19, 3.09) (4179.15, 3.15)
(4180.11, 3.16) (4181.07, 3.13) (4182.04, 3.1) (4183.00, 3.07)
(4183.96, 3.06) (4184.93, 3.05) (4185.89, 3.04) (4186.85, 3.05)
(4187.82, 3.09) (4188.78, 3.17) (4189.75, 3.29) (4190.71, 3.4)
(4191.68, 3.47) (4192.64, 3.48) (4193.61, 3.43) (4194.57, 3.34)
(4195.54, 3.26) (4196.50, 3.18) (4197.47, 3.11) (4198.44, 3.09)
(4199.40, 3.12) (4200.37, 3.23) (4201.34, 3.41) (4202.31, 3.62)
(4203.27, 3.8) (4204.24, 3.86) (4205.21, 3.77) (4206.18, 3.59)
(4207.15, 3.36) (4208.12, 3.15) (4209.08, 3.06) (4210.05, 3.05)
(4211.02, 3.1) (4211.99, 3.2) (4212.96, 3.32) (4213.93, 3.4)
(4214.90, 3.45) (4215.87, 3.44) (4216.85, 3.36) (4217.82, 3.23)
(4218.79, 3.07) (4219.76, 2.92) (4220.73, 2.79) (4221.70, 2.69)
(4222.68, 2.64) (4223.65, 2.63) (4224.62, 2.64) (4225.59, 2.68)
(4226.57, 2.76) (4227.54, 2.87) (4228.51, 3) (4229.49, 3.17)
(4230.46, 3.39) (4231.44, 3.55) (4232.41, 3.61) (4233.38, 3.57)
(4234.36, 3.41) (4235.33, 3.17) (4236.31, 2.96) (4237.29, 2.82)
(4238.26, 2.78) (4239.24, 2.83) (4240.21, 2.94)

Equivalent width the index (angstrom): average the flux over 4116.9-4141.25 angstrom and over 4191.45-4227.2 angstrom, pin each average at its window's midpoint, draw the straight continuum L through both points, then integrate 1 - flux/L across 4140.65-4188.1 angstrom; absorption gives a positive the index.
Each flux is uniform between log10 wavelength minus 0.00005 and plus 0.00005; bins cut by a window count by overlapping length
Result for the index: 4.9 angstrom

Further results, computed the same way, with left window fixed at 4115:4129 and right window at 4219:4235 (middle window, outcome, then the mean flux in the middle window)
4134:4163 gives 3.07 angstrom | 3.55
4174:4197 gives 2.40 angstrom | 3.15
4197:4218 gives -0.61 angstrom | 3.35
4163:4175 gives 1.81 angstrom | 3.16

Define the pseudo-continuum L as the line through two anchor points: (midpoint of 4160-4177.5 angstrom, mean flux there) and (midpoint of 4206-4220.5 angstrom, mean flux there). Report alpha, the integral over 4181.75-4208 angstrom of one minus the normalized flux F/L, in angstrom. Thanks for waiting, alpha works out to -0.98 angstrom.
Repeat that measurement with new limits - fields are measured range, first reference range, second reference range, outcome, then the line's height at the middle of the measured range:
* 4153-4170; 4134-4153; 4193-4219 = 1.5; 3.58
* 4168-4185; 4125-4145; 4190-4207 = 2.3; 3.58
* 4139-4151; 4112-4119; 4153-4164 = -1.0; 3.49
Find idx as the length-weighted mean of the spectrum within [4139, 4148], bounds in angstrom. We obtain 3.78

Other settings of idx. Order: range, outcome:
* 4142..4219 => 3.32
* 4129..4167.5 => 3.59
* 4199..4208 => 3.51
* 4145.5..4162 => 3.53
